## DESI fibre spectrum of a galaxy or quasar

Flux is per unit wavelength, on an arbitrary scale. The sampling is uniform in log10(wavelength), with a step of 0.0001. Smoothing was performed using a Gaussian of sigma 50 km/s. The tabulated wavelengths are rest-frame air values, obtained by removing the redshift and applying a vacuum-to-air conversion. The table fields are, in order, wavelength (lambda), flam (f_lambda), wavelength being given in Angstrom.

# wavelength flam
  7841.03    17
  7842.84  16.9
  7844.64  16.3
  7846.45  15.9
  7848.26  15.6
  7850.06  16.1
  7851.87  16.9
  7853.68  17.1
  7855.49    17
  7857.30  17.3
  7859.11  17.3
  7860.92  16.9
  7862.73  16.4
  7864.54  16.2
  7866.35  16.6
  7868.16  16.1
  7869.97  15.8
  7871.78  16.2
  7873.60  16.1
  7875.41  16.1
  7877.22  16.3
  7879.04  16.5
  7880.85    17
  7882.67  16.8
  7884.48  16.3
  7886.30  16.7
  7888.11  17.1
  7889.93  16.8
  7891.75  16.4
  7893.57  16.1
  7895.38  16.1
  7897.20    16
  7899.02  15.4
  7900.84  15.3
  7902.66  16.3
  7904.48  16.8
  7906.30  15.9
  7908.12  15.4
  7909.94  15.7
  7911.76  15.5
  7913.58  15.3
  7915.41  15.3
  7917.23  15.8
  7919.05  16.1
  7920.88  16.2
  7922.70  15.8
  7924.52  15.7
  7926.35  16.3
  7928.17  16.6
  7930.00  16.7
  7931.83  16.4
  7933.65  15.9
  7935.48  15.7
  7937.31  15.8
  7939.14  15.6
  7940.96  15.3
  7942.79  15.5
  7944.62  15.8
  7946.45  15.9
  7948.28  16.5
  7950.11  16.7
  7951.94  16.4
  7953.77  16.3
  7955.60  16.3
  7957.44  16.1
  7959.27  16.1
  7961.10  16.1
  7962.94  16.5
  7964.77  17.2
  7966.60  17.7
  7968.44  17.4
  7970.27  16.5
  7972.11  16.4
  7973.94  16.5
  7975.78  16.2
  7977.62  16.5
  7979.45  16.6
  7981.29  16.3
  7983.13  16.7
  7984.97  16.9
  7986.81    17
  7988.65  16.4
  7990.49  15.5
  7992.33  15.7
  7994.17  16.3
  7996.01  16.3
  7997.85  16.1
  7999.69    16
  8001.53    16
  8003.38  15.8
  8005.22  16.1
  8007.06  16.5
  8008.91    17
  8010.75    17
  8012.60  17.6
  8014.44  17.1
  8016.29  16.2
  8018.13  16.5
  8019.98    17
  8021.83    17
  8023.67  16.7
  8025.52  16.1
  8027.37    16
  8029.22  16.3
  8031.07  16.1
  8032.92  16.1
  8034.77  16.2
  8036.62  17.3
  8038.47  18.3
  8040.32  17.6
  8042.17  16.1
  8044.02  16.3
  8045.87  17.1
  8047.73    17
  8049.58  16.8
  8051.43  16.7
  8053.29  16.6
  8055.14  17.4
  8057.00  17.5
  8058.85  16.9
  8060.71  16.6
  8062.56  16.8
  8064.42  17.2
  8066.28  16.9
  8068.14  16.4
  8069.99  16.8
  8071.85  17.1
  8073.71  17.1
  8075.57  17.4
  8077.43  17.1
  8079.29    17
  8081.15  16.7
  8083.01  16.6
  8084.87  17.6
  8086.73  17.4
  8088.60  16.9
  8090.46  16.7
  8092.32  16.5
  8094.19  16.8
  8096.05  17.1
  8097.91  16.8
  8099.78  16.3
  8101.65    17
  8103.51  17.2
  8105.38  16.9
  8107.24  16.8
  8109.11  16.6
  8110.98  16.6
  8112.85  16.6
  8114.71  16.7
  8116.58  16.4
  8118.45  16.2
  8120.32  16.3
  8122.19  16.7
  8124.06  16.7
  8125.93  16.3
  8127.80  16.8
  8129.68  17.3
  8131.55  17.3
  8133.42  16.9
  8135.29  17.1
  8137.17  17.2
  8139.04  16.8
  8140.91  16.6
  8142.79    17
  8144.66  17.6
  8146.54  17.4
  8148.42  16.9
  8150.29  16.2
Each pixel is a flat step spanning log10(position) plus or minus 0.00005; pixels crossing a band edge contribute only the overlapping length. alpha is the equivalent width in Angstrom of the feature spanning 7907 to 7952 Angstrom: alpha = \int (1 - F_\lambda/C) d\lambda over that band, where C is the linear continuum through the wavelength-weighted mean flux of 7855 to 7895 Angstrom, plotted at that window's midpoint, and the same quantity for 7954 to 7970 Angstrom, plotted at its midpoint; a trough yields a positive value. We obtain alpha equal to 1.9 Angstrom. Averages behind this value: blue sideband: 16.5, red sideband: 16.7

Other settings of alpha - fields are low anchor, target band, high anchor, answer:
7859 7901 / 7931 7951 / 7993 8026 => 0.6 Angstrom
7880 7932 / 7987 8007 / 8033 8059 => 0.7 Angstrom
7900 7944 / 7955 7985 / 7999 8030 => -0.7 Angstrom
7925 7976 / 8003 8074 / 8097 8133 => -1.1 Angstrom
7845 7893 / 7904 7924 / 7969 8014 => 0.9 Angstrom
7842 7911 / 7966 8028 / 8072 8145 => 0.4 Angstrom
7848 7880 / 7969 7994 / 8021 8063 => 0.4 Angstrom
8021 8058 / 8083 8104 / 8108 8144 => -0.2 Angstrom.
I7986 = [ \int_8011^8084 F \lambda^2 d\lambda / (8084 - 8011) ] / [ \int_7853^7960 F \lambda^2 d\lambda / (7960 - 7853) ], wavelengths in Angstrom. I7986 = 1.08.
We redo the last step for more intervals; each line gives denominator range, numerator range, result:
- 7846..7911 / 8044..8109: 1.09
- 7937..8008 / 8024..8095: 1.06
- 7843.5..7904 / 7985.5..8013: 1.03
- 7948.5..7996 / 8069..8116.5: 1.06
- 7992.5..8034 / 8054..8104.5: 1.05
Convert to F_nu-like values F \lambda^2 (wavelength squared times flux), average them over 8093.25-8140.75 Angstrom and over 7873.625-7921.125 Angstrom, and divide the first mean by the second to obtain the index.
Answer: 1.1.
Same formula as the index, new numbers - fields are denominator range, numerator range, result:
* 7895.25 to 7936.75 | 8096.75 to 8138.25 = 1.11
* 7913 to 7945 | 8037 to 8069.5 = 1.10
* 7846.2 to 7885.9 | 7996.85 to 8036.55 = 1.04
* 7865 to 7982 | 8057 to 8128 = 1.08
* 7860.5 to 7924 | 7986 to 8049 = 1.06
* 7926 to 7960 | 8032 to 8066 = 1.08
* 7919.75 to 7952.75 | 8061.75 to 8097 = 1.10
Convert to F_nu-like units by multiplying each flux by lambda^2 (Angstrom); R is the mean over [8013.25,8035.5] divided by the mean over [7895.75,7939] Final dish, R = 1.1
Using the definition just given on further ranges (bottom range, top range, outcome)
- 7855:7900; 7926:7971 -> 1.01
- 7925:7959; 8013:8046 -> 1.06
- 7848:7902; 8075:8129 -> 1.08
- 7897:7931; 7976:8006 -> 1.04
